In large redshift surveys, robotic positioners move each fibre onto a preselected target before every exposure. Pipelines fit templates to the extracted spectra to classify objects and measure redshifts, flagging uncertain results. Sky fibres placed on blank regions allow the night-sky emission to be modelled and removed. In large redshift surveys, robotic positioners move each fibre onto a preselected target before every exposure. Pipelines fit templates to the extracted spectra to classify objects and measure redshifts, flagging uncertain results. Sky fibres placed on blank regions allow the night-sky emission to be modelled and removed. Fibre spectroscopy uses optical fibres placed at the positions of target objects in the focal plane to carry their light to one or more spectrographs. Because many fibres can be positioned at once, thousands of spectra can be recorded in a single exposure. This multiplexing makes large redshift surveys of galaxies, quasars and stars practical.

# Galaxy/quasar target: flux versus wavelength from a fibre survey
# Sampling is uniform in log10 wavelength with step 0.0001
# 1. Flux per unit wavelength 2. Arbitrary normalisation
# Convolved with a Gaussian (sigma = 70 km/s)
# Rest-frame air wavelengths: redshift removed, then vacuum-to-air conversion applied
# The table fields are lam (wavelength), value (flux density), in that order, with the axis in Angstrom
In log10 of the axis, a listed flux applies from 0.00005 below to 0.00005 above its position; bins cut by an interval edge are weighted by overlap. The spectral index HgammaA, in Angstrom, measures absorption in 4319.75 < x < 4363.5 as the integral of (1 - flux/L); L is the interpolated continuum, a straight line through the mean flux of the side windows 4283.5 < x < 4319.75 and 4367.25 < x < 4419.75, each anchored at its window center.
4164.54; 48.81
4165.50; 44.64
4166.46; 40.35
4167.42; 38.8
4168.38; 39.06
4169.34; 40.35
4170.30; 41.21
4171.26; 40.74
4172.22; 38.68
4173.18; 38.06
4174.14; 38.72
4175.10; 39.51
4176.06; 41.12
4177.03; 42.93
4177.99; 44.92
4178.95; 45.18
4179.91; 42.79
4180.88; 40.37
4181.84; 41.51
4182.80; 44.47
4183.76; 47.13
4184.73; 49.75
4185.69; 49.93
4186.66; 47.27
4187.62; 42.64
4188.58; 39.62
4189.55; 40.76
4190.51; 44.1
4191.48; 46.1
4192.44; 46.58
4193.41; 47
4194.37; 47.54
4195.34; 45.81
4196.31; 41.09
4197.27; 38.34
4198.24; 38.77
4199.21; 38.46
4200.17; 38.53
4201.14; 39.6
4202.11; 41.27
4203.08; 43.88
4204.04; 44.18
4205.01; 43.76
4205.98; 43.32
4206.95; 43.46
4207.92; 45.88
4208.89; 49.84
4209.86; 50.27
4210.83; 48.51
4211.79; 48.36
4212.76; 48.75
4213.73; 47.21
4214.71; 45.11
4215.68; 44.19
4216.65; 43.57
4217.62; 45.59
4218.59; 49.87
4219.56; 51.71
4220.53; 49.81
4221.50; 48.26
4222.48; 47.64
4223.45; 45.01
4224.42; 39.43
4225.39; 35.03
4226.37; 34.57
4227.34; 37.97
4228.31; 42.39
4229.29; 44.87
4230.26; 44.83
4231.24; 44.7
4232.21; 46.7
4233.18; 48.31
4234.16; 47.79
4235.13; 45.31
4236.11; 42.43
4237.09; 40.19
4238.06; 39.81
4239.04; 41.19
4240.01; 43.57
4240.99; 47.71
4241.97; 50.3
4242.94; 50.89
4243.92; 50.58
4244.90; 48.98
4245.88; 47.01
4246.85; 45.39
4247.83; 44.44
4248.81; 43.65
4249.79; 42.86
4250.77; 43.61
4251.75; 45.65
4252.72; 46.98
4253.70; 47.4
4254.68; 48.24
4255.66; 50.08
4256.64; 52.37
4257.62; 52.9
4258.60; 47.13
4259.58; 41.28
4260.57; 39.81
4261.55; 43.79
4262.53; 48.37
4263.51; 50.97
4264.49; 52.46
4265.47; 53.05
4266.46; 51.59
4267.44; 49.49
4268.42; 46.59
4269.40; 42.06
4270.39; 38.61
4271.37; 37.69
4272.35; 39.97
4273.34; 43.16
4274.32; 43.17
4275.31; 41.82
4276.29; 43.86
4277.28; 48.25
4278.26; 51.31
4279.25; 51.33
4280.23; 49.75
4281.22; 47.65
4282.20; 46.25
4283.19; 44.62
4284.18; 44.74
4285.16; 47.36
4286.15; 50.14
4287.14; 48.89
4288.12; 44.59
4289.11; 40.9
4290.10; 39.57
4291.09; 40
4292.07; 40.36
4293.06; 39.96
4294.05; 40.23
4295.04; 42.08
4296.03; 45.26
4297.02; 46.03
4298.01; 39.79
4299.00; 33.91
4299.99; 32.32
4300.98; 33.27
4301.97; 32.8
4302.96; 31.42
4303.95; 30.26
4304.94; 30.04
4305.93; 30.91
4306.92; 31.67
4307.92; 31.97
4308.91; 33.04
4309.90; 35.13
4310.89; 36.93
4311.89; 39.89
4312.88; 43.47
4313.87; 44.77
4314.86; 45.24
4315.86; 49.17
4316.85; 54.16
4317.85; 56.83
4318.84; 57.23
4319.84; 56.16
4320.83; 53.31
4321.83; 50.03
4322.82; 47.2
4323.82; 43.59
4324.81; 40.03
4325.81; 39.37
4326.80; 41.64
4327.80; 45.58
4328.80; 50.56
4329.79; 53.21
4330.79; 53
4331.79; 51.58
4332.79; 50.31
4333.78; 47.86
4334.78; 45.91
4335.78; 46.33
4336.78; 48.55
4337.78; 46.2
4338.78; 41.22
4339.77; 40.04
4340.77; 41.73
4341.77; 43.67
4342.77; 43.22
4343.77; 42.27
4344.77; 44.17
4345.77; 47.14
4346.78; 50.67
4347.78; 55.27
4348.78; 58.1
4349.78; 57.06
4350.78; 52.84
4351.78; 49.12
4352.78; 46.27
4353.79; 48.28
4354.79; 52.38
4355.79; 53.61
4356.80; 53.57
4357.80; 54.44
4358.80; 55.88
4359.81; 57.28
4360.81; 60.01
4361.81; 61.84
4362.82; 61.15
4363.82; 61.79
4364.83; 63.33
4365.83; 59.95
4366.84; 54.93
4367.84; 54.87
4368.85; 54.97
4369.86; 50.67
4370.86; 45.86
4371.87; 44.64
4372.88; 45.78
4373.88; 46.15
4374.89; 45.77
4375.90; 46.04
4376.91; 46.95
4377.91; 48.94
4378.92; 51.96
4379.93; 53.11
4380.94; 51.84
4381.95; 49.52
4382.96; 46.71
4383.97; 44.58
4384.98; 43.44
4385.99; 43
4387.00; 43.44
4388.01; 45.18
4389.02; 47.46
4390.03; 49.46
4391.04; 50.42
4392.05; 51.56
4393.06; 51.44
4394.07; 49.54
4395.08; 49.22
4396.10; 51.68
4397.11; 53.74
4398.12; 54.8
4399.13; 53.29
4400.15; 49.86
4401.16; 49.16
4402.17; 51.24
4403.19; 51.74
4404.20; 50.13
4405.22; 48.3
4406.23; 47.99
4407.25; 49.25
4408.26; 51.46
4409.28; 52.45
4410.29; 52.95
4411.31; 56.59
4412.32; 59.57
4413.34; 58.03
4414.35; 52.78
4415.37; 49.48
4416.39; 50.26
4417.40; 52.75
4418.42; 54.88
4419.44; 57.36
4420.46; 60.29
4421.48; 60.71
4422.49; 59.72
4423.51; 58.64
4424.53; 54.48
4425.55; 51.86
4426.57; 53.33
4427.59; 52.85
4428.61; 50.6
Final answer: -4.5 Angstrom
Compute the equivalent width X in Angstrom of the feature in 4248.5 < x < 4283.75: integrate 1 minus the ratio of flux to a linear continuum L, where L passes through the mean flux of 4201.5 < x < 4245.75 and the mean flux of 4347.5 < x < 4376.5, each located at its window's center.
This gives 1.1 Angstrom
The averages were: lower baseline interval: 45.3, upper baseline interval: 53.5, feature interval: 46.3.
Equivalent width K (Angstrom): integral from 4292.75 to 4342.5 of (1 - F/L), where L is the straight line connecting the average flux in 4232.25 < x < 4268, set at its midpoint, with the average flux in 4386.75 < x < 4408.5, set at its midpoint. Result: 5.6 Angstrom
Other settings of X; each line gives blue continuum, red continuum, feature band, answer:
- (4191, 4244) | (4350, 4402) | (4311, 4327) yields 0.4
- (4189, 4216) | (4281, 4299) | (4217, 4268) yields -2.5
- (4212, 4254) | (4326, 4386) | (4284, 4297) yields 1.1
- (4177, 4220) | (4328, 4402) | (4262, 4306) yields 4.2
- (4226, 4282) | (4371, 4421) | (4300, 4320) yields 3.3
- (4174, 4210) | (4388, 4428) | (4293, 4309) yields 4.2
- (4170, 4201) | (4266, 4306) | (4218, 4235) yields -0.9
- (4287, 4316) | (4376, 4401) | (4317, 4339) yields -3.8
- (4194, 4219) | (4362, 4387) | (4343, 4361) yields -0.7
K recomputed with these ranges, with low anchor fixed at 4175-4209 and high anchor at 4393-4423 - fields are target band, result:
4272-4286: 0.4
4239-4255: -0.2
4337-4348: 1.2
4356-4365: -1.3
